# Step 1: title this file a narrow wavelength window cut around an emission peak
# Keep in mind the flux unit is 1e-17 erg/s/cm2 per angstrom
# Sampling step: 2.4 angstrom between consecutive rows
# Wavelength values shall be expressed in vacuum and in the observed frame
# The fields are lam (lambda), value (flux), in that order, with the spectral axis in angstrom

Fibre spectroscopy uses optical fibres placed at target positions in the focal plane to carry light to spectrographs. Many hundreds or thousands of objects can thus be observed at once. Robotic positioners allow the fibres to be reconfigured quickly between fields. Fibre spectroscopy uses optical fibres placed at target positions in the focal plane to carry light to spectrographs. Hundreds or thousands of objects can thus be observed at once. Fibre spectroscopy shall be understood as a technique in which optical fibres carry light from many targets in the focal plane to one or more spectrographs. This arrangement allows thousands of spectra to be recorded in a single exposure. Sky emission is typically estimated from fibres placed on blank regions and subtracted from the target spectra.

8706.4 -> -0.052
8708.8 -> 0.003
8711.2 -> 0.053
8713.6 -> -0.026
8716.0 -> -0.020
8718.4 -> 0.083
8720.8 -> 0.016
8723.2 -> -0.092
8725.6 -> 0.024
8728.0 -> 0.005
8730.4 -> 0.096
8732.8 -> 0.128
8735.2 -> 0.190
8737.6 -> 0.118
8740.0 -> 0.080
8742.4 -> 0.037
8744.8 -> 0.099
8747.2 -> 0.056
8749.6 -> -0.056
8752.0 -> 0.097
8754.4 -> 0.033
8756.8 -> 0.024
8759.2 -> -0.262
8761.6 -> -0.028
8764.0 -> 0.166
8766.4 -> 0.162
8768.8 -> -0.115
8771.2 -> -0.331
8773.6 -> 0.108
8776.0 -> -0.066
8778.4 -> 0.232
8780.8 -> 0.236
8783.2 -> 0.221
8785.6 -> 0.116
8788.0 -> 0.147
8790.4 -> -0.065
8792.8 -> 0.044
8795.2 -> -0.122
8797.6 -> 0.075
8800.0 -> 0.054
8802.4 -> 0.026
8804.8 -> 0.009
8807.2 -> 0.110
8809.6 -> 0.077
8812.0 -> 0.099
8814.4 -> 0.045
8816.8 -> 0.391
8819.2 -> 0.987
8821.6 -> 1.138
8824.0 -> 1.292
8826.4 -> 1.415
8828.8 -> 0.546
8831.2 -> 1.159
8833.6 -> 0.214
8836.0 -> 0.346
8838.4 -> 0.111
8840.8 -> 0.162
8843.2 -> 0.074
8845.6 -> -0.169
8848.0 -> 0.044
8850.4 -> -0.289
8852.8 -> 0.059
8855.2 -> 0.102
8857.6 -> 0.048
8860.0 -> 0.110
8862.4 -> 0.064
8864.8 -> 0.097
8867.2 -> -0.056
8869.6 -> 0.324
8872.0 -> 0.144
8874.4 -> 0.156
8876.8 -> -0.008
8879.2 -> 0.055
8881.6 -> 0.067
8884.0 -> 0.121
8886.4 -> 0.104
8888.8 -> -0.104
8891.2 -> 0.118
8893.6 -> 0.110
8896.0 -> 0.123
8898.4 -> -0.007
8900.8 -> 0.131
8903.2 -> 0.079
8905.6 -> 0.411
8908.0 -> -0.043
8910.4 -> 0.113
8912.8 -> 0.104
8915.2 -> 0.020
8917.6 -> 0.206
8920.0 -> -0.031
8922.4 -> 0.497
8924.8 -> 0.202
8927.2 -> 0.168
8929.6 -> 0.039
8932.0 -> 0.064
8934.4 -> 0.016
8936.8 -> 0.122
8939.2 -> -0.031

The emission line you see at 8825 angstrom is [O II] 3727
